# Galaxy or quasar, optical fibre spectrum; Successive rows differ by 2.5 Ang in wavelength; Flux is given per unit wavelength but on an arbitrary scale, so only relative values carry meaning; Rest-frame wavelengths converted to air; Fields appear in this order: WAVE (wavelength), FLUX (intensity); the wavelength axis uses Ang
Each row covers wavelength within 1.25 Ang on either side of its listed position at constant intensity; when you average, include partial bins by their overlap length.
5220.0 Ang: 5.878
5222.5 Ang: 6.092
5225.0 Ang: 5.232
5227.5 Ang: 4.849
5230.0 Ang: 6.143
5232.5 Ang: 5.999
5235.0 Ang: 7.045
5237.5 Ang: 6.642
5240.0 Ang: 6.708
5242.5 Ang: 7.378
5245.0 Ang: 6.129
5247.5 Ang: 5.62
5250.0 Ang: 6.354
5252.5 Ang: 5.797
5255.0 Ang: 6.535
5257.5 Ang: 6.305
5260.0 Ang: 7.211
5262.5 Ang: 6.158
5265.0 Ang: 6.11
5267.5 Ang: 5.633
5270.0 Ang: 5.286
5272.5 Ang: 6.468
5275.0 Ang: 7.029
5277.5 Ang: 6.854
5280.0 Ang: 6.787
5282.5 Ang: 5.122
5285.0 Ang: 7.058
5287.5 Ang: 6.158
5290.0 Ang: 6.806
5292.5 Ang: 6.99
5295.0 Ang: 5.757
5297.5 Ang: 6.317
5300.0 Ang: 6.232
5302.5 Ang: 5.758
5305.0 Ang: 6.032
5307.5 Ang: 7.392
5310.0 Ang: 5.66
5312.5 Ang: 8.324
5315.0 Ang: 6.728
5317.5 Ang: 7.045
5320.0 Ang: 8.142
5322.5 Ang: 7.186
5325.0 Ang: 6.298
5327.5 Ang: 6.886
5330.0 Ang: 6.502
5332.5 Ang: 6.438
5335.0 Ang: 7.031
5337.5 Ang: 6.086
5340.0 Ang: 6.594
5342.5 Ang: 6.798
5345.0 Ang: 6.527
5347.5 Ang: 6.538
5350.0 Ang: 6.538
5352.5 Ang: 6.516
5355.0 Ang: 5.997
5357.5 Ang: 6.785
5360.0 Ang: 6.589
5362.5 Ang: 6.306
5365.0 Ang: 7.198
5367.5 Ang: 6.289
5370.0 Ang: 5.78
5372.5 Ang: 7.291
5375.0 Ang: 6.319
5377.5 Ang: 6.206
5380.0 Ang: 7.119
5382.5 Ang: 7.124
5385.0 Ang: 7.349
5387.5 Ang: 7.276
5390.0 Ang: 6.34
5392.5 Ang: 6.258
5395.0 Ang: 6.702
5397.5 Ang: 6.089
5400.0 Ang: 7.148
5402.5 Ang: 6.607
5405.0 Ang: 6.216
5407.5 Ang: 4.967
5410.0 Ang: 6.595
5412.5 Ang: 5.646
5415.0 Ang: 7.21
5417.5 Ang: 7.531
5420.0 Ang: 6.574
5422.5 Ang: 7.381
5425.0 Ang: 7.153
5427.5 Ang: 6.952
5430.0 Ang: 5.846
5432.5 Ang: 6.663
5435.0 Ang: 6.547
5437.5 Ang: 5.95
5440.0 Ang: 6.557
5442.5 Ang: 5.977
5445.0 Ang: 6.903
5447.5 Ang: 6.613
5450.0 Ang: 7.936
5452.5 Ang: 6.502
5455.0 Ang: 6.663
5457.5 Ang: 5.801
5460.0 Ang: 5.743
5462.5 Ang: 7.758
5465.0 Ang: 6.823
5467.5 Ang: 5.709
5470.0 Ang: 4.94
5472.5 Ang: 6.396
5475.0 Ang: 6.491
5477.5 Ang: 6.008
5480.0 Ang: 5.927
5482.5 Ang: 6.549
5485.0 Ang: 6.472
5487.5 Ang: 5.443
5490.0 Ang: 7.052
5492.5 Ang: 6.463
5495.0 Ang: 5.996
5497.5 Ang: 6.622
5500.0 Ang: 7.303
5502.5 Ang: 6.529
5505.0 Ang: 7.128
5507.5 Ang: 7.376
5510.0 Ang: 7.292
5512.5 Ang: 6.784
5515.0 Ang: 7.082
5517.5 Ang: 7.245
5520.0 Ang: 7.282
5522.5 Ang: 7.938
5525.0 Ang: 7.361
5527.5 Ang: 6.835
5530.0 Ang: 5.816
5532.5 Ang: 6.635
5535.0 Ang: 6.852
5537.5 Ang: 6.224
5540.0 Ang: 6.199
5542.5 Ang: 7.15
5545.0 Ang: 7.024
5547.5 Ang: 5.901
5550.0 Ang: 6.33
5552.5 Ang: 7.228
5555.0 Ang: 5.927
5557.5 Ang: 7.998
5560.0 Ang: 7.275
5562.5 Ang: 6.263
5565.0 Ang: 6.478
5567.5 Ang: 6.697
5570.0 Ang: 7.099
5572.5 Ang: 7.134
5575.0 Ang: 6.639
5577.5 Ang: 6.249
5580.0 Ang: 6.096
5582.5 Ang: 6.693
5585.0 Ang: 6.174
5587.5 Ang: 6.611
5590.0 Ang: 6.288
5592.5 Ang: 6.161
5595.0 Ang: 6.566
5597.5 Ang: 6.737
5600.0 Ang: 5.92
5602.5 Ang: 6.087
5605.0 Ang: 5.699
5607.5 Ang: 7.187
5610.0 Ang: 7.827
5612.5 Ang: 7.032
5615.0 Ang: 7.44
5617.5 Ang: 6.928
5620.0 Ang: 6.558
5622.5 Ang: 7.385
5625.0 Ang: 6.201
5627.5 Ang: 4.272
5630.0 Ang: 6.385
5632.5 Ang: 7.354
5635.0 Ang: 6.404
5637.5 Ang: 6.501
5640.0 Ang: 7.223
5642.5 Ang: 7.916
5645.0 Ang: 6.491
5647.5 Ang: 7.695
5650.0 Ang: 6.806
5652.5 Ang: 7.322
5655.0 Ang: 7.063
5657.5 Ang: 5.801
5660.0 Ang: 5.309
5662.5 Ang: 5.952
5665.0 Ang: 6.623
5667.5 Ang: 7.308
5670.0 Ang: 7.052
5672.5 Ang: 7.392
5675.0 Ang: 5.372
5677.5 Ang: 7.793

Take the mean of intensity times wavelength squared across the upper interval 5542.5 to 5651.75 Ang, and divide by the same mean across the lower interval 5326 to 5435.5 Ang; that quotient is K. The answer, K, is 1.1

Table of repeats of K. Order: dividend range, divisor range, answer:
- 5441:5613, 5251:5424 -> 1.08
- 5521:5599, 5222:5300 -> 1.19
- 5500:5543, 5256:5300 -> 1.19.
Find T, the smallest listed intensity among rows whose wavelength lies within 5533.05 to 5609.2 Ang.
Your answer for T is 5.699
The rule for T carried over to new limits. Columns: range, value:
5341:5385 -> 5.78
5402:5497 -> 4.94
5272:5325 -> 5.122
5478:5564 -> 5.443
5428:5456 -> 5.846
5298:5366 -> 5.66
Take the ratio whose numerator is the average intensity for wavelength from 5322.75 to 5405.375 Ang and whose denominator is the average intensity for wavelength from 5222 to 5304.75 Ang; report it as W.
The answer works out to 1.06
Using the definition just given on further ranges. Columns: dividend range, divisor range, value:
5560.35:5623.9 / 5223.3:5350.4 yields 1.03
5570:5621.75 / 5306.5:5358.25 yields 0.98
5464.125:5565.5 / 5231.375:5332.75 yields 1.02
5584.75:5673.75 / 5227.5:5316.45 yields 1.04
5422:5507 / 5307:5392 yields 0.96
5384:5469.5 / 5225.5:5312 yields 1.04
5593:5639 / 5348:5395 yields 0.99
